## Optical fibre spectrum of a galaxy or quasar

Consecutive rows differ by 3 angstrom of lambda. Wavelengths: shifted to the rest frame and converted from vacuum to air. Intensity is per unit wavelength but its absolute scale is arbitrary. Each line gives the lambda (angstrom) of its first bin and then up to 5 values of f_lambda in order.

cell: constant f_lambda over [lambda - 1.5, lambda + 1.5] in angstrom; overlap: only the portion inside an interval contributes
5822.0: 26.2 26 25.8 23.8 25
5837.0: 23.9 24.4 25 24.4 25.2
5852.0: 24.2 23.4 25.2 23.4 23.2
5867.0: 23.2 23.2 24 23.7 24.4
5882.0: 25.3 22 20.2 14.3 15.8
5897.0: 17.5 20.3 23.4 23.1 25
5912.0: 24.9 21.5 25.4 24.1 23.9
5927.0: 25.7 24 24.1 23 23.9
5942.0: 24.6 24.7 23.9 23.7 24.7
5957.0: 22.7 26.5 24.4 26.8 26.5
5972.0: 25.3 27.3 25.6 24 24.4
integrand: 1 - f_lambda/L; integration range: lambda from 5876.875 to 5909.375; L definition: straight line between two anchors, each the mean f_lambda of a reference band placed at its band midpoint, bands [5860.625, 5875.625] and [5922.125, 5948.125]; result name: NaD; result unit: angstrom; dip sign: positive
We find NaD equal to 3.8 angstrom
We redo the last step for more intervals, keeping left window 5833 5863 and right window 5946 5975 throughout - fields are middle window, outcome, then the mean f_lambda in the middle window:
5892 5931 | 3.5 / 22.5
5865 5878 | 0.5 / 23.5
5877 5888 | 0.5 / 23.4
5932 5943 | 0.5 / 23.9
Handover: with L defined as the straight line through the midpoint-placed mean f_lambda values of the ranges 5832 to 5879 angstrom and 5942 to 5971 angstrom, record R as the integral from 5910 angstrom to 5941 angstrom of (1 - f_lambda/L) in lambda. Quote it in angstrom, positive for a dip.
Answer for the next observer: 0.7 angstrom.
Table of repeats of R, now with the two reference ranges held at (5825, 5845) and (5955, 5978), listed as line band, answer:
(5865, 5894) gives 3.6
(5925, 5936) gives 0.4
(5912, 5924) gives 0.7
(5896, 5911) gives 1.8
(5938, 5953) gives 0.8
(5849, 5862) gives 0.4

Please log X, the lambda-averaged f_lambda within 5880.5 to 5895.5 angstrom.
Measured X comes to 19.5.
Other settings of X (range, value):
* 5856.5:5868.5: 23.8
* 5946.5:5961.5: 24.3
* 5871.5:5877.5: 23.8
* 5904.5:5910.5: 24.1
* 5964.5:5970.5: 26.7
